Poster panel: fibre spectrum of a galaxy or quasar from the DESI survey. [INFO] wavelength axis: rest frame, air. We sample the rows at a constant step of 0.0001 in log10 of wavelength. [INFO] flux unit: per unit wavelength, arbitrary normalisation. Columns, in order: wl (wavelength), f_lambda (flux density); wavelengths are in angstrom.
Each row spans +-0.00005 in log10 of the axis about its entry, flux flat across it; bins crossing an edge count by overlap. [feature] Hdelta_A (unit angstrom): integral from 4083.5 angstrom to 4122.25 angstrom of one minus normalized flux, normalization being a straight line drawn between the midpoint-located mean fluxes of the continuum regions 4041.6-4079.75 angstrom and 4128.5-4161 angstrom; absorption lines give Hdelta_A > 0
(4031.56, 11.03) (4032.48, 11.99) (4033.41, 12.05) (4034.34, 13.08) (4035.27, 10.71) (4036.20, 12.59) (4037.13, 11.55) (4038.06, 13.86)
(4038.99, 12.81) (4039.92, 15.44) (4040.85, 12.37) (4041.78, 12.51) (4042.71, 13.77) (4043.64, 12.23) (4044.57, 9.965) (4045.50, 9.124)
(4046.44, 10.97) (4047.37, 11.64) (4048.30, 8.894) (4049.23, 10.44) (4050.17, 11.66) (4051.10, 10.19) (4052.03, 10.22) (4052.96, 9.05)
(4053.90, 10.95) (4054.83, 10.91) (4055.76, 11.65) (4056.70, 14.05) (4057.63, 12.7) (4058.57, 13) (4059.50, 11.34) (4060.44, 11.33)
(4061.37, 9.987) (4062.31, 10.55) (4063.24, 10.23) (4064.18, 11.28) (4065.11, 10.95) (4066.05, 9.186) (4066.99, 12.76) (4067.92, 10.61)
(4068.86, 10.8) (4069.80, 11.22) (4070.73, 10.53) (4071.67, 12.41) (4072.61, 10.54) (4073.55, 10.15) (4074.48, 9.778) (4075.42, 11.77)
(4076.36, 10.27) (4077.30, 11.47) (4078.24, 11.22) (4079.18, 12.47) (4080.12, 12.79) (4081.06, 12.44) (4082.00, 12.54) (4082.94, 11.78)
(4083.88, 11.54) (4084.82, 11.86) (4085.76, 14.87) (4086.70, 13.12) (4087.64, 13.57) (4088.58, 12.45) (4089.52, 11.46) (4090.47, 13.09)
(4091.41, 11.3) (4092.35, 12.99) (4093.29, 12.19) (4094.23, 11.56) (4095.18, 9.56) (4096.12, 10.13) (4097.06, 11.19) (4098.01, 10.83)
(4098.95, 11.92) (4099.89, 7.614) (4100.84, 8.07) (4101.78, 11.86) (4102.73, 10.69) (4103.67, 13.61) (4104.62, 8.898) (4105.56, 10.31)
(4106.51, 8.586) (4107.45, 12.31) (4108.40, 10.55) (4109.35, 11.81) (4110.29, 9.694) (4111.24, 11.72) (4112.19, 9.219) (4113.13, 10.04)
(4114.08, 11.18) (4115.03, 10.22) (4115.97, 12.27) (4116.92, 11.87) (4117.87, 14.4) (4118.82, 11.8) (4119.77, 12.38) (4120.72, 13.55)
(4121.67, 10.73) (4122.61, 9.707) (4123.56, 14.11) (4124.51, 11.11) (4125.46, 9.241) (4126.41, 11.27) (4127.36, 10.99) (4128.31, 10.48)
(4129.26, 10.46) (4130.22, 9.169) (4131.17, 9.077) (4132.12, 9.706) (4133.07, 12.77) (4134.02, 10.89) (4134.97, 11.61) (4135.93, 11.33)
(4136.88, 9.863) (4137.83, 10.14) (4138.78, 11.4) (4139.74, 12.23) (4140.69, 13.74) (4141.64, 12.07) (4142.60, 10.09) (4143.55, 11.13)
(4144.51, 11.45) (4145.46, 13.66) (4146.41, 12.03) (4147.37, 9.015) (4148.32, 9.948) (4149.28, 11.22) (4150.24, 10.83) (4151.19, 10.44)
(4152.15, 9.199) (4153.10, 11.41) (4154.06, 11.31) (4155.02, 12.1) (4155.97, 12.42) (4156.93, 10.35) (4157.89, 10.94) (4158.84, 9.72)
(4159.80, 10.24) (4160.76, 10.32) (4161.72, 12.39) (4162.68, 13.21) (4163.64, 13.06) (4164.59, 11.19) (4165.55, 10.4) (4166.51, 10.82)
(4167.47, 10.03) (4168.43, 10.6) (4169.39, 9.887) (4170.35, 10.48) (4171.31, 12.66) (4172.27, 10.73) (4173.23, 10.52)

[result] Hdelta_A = -1.29 angstrom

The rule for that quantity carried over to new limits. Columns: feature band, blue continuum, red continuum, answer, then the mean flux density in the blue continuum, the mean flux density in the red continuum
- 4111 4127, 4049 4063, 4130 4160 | -0.56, 11.2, 11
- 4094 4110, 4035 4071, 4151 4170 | 0.97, 11.4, 11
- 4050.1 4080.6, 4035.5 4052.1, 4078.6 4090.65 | 2.56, 11.7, 12.6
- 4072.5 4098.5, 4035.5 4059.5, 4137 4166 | -0.55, 11.7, 11.2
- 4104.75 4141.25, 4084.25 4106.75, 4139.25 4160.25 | 0.55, 11.3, 11.2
